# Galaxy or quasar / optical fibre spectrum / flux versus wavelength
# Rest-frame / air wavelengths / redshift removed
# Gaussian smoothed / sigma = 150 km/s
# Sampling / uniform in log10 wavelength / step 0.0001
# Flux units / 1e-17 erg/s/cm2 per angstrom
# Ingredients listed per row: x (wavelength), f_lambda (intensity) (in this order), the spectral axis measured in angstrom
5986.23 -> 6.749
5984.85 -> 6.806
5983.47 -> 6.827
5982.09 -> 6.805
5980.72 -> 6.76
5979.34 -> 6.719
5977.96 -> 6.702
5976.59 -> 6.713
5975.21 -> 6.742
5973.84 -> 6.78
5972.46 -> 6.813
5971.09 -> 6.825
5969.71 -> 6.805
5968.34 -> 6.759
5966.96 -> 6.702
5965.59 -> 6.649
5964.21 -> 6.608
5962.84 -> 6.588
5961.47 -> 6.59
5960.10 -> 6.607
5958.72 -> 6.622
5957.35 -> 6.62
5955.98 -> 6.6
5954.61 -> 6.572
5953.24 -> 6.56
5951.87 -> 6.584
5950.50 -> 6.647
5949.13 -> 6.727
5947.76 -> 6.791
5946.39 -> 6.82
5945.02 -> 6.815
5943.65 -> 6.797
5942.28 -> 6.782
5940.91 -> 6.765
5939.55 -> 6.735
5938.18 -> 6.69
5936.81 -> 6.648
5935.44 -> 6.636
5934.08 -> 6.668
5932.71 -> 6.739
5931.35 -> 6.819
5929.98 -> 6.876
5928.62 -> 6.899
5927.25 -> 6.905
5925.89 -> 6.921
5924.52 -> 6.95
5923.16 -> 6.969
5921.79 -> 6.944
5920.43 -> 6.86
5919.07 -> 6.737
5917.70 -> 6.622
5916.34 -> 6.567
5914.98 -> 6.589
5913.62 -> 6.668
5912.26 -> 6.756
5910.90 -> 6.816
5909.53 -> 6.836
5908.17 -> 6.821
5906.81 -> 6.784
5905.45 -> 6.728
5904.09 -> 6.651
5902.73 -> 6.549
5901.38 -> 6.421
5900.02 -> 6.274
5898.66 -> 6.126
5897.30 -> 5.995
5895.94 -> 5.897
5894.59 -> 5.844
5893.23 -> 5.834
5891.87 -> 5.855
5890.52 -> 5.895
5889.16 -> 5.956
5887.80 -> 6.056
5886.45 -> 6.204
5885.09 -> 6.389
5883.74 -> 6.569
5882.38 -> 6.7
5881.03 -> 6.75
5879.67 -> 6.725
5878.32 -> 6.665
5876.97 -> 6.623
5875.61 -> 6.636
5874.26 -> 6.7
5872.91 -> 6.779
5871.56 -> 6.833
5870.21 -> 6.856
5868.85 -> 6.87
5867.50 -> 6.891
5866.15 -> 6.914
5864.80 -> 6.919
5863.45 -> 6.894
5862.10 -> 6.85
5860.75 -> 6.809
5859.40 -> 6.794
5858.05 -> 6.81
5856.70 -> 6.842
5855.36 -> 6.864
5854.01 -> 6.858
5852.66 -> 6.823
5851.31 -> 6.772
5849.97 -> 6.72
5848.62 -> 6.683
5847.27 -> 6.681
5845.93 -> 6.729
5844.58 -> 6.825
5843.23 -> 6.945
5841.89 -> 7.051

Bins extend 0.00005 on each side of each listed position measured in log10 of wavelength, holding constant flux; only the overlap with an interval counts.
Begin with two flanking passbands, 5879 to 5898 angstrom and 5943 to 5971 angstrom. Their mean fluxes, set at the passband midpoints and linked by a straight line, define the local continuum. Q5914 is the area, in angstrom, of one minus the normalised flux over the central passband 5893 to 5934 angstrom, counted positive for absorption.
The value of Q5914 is -1.64 angstrom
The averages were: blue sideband 6.19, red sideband 6.67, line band 6.62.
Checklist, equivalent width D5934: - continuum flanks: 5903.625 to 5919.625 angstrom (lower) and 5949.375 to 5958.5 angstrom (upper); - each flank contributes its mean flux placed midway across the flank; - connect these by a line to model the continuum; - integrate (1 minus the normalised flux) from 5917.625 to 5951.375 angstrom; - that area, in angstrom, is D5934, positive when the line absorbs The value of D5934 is -0.7 angstrom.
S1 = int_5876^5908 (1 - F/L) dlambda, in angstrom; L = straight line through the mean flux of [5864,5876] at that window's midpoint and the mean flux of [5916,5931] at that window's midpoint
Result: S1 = 2.3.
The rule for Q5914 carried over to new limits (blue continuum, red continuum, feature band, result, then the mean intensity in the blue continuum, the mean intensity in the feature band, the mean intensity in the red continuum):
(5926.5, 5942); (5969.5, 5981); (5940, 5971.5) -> 0.35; 6.77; 6.69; 6.76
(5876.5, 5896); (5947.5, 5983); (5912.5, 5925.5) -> -0.65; 6.27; 6.77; 6.69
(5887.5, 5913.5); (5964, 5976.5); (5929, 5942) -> -0.40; 6.33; 6.74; 6.74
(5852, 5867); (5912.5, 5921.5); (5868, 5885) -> 0.23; 6.85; 6.72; 6.69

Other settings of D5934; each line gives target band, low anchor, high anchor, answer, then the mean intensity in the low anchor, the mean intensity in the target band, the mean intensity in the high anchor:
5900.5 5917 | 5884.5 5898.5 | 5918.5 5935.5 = -0.69 angstrom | 5.99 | 6.68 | 6.85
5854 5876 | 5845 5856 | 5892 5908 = -0.69 angstrom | 6.76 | 6.83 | 6.29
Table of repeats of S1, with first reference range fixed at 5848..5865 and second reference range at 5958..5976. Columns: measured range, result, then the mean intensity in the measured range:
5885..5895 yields 1.17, 5.98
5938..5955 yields 0.01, 6.72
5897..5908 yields 0.48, 6.48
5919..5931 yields -0.28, 6.9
